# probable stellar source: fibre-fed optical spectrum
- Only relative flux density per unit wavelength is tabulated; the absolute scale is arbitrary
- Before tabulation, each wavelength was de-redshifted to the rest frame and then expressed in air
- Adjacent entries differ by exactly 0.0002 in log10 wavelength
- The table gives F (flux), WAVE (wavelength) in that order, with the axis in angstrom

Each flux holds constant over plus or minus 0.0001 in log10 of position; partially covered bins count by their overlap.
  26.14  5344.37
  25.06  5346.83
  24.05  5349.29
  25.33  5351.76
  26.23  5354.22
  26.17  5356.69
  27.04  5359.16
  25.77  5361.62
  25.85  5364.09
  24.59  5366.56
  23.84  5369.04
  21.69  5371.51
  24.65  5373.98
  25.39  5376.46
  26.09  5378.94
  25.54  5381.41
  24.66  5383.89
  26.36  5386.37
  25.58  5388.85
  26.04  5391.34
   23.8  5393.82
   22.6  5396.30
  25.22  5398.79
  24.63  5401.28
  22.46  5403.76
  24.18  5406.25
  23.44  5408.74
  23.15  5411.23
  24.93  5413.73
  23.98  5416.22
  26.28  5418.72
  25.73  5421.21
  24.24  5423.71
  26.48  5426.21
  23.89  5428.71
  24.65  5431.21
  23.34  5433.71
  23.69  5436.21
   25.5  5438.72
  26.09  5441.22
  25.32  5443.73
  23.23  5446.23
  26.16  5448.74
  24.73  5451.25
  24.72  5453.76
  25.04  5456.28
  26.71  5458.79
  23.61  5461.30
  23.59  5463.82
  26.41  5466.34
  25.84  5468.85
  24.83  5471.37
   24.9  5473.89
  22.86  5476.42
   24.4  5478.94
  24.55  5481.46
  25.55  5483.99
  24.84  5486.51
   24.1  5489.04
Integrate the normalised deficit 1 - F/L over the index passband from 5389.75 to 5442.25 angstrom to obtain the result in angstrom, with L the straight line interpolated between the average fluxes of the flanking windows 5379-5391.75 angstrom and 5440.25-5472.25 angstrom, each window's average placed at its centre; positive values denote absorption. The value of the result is 1.9 angstrom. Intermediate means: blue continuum 25.7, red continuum 25.1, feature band 24.5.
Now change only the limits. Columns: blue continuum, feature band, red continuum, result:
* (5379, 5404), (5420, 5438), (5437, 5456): 0.3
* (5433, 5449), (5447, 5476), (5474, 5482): -0.8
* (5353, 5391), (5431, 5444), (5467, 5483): 0.1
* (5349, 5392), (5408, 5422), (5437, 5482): 0.3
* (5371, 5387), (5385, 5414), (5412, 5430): 0.8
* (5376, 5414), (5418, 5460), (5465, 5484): -0.5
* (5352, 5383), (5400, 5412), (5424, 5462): 0.7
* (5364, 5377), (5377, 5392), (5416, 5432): -0.8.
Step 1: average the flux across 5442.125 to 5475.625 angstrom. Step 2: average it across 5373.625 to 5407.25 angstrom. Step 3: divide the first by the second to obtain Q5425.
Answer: 1.0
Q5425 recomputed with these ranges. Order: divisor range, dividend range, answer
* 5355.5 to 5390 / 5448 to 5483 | 0.99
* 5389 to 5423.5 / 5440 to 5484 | 1.02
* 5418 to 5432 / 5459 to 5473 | 0.99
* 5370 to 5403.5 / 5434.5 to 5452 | 1.01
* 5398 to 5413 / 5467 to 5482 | 1.03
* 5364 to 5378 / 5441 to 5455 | 1.03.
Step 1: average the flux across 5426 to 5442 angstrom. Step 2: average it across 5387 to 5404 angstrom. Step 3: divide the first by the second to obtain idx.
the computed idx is 1.01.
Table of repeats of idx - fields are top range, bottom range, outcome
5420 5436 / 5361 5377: 1.01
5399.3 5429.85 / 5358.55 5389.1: 0.97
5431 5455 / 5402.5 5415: 1.05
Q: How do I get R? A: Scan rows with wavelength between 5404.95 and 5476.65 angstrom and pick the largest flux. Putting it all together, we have 26.71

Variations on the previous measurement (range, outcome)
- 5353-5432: 27.04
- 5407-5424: 26.28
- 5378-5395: 26.36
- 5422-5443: 26.48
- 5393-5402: 25.22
